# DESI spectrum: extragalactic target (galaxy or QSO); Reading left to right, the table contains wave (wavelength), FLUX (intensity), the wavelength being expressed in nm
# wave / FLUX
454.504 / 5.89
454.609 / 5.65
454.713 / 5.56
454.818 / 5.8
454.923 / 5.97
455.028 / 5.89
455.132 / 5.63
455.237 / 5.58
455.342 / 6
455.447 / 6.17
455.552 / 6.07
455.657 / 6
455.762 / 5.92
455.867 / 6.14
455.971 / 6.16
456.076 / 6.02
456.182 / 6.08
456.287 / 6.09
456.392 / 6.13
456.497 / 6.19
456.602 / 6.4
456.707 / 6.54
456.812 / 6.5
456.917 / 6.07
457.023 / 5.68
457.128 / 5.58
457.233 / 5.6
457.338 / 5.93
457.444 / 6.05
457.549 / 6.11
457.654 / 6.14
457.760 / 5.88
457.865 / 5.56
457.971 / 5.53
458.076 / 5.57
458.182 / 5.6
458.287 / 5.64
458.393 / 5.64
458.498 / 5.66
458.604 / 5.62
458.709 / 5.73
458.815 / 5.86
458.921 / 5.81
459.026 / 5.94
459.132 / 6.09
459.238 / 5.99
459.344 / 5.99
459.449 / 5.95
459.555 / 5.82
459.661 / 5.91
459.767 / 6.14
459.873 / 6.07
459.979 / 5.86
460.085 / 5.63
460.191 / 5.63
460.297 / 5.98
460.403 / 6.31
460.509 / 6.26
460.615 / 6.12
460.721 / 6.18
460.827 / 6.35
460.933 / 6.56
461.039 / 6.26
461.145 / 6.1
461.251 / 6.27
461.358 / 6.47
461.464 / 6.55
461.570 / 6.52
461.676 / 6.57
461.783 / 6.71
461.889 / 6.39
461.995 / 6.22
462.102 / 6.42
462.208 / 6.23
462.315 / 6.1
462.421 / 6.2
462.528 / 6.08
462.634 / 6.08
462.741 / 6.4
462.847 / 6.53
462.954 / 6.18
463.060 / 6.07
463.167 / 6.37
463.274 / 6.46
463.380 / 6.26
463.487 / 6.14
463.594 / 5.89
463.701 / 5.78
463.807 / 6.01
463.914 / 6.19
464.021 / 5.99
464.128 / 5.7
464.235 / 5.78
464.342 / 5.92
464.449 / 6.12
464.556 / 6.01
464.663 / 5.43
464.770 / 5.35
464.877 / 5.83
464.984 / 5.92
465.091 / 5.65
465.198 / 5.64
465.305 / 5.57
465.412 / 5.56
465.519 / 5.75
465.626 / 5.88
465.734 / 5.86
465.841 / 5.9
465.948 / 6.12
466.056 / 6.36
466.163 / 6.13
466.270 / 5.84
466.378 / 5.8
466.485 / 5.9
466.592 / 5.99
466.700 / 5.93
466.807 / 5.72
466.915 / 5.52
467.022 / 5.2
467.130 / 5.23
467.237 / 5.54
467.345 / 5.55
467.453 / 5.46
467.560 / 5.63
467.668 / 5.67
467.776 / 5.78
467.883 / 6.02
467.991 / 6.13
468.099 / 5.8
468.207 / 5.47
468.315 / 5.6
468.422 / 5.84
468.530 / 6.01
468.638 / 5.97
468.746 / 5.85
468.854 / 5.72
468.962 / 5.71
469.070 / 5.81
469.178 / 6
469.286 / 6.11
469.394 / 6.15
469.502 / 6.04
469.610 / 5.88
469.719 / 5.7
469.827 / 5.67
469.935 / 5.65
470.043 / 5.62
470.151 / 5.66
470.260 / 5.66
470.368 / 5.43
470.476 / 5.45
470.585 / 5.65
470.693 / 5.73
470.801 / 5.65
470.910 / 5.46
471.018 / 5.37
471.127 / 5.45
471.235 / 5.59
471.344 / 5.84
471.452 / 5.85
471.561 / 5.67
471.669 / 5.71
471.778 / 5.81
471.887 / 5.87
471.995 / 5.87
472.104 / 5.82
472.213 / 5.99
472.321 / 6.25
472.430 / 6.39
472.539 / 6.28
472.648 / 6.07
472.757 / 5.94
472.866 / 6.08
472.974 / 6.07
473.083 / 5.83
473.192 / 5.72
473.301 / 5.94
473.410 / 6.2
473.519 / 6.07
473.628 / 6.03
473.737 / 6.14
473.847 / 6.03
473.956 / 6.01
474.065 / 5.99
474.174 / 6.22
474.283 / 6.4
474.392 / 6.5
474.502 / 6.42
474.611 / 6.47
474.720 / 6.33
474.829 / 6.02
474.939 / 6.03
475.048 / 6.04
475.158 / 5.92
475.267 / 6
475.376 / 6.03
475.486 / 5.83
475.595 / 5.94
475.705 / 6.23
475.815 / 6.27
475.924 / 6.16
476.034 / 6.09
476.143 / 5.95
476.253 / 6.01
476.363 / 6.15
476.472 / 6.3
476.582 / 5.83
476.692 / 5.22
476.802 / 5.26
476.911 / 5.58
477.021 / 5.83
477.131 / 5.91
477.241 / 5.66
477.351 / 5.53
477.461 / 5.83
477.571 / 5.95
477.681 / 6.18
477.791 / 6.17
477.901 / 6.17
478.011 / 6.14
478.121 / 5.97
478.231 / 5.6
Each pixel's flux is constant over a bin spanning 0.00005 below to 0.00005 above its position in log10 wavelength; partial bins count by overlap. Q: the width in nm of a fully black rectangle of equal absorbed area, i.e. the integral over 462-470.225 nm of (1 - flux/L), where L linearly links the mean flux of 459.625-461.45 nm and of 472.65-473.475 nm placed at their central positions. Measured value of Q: 0.25 nm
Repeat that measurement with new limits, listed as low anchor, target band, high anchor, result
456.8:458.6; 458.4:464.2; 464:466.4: -0.311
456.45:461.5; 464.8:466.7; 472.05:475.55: 0.055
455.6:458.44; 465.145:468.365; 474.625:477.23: 0.110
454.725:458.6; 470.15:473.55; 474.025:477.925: 0.094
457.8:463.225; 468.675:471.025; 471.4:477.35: 0.113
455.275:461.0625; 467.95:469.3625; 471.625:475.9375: 0.045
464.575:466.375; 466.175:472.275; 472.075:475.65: 0.202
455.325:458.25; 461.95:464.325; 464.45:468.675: -0.120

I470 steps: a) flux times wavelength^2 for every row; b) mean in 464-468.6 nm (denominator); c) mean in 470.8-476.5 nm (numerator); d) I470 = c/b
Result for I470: 1.1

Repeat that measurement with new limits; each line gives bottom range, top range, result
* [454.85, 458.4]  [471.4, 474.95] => 1.09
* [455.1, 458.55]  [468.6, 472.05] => 1.02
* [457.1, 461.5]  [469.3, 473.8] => 1.03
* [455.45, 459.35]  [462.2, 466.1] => 1.04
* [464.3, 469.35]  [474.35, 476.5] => 1.10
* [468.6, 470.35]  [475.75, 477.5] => 1.04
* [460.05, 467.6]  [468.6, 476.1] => 1.03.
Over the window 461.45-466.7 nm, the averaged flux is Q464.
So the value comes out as 6.04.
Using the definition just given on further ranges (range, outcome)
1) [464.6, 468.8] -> 5.76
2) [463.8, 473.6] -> 5.81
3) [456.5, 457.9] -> 6.02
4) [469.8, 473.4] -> 5.8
